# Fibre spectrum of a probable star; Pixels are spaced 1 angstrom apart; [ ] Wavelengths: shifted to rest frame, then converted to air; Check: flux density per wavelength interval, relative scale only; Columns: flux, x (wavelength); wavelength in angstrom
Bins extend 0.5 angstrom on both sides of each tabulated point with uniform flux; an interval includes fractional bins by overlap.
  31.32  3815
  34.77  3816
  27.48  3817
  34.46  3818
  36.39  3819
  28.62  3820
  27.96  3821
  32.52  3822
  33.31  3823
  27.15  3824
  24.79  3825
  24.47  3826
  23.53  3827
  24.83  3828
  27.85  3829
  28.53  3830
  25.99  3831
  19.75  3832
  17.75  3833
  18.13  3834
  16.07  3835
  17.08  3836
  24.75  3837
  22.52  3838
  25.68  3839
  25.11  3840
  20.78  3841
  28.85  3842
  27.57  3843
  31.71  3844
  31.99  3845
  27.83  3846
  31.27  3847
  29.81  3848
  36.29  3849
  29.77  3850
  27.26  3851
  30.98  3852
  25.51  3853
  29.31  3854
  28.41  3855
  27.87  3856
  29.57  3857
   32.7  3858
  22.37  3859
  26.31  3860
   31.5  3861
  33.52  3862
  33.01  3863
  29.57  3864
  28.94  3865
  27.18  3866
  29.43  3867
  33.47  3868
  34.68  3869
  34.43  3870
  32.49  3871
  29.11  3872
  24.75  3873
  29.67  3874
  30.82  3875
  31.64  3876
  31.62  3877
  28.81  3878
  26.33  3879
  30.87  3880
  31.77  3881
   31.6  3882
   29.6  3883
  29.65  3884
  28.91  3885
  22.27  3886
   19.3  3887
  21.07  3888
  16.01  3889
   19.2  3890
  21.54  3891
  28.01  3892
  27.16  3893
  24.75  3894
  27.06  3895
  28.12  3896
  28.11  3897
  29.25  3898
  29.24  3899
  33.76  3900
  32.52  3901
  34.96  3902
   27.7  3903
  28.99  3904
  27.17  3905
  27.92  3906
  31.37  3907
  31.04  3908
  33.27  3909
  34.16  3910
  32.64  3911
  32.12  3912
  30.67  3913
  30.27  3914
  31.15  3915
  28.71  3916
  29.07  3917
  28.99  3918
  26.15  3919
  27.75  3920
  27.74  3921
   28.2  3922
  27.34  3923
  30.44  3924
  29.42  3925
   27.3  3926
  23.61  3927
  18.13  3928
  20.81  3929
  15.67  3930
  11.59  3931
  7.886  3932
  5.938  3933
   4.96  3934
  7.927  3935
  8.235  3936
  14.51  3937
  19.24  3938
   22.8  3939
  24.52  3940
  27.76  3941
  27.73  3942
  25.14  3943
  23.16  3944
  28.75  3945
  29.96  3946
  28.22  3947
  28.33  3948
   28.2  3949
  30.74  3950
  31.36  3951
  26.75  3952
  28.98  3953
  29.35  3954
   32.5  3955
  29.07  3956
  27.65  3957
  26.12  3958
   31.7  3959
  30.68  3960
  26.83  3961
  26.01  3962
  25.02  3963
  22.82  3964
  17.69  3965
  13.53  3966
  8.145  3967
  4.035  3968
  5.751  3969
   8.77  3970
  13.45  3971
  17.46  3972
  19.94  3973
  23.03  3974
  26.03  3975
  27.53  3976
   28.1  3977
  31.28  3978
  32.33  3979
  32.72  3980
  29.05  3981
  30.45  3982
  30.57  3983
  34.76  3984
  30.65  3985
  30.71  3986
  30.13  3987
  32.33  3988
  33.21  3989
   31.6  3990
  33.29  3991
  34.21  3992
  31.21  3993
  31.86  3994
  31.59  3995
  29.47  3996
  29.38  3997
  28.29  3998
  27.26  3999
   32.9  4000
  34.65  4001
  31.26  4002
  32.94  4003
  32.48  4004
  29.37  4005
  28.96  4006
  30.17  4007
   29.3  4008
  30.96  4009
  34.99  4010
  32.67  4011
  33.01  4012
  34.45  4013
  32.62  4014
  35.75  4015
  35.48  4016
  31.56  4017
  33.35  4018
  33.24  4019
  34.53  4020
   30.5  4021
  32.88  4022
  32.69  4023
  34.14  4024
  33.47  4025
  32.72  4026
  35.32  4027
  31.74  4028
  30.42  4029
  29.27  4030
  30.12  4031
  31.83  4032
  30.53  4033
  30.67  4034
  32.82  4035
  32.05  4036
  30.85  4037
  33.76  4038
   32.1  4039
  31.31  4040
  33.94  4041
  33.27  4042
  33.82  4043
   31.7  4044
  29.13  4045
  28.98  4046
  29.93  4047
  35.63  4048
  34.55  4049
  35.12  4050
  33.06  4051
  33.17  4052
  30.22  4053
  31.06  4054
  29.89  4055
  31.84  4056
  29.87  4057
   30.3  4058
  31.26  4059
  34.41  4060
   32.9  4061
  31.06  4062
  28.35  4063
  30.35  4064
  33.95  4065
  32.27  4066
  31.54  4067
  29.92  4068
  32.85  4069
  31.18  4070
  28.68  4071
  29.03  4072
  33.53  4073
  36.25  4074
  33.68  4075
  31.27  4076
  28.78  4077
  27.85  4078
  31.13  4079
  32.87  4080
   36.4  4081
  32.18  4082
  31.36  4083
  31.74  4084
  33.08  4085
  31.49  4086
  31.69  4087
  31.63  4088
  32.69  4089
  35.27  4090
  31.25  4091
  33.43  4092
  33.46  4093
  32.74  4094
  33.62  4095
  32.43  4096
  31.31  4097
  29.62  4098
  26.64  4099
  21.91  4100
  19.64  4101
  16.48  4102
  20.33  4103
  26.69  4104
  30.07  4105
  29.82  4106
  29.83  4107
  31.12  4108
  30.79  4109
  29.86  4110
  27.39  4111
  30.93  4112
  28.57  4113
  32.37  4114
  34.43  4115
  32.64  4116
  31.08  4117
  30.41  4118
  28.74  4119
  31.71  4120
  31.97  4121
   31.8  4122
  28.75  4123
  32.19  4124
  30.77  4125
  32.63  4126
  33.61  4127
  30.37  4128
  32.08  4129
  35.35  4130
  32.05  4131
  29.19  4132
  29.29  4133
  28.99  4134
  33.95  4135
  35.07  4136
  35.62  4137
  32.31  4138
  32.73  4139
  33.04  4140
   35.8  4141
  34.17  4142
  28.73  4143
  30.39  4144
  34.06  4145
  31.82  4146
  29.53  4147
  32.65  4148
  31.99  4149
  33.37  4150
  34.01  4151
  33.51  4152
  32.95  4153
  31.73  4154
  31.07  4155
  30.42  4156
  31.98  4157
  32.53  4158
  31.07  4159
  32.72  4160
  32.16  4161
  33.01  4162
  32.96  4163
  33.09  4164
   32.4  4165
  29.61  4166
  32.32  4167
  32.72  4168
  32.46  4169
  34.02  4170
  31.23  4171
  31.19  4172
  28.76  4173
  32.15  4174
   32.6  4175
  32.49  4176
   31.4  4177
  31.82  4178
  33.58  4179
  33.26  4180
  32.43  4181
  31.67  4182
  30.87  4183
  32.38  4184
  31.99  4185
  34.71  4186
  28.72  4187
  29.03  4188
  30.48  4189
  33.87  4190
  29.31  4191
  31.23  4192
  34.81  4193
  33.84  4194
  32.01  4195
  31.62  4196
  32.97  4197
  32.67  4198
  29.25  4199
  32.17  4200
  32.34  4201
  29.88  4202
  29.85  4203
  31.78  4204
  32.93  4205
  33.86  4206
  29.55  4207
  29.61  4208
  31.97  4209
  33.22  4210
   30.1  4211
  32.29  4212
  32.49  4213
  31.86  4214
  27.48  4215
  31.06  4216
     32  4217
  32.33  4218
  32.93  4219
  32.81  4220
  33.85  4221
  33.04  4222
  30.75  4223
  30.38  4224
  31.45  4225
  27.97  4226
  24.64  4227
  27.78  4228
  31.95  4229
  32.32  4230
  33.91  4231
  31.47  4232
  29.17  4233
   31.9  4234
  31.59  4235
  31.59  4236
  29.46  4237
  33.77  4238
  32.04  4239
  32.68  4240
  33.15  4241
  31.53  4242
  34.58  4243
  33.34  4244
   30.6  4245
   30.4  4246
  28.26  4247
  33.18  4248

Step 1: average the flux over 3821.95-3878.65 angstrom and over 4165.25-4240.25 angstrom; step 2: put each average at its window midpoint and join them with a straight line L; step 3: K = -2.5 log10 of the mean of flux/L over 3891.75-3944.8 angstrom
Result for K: 0.13 mag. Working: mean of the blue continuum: 27.9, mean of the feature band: 25.3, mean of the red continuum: 31.6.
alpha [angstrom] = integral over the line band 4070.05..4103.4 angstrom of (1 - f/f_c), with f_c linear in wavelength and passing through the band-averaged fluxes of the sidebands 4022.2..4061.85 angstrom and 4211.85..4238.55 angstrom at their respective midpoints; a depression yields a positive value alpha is 1.5 angstrom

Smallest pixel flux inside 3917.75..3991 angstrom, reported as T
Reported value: 4.035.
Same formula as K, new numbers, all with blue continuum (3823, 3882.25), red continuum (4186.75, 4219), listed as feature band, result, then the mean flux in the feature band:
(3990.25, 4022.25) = -0.089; 32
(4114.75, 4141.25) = -0.045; 32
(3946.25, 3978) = 0.228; 23.5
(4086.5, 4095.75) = -0.086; 32.9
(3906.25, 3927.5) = -0.037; 29.6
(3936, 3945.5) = 0.249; 22.9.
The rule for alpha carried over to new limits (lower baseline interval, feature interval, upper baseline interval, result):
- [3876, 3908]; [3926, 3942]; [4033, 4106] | 6.84 angstrom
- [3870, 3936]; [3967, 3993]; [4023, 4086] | 3.04 angstrom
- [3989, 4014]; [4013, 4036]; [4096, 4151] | -0.87 angstrom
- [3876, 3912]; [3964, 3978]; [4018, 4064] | 6.05 angstrom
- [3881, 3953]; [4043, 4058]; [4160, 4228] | -1.70 angstrom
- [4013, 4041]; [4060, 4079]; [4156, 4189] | 0.56 angstrom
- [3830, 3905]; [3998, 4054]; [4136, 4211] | -4.16 angstrom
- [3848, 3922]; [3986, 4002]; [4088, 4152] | -0.80 angstrom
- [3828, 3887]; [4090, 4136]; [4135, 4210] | 1.73 angstrom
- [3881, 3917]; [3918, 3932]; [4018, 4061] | 2.53 angstrom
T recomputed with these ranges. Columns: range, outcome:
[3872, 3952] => 4.96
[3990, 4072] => 27.26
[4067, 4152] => 16.48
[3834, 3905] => 16.01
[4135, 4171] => 28.73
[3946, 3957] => 26.75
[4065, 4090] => 27.85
